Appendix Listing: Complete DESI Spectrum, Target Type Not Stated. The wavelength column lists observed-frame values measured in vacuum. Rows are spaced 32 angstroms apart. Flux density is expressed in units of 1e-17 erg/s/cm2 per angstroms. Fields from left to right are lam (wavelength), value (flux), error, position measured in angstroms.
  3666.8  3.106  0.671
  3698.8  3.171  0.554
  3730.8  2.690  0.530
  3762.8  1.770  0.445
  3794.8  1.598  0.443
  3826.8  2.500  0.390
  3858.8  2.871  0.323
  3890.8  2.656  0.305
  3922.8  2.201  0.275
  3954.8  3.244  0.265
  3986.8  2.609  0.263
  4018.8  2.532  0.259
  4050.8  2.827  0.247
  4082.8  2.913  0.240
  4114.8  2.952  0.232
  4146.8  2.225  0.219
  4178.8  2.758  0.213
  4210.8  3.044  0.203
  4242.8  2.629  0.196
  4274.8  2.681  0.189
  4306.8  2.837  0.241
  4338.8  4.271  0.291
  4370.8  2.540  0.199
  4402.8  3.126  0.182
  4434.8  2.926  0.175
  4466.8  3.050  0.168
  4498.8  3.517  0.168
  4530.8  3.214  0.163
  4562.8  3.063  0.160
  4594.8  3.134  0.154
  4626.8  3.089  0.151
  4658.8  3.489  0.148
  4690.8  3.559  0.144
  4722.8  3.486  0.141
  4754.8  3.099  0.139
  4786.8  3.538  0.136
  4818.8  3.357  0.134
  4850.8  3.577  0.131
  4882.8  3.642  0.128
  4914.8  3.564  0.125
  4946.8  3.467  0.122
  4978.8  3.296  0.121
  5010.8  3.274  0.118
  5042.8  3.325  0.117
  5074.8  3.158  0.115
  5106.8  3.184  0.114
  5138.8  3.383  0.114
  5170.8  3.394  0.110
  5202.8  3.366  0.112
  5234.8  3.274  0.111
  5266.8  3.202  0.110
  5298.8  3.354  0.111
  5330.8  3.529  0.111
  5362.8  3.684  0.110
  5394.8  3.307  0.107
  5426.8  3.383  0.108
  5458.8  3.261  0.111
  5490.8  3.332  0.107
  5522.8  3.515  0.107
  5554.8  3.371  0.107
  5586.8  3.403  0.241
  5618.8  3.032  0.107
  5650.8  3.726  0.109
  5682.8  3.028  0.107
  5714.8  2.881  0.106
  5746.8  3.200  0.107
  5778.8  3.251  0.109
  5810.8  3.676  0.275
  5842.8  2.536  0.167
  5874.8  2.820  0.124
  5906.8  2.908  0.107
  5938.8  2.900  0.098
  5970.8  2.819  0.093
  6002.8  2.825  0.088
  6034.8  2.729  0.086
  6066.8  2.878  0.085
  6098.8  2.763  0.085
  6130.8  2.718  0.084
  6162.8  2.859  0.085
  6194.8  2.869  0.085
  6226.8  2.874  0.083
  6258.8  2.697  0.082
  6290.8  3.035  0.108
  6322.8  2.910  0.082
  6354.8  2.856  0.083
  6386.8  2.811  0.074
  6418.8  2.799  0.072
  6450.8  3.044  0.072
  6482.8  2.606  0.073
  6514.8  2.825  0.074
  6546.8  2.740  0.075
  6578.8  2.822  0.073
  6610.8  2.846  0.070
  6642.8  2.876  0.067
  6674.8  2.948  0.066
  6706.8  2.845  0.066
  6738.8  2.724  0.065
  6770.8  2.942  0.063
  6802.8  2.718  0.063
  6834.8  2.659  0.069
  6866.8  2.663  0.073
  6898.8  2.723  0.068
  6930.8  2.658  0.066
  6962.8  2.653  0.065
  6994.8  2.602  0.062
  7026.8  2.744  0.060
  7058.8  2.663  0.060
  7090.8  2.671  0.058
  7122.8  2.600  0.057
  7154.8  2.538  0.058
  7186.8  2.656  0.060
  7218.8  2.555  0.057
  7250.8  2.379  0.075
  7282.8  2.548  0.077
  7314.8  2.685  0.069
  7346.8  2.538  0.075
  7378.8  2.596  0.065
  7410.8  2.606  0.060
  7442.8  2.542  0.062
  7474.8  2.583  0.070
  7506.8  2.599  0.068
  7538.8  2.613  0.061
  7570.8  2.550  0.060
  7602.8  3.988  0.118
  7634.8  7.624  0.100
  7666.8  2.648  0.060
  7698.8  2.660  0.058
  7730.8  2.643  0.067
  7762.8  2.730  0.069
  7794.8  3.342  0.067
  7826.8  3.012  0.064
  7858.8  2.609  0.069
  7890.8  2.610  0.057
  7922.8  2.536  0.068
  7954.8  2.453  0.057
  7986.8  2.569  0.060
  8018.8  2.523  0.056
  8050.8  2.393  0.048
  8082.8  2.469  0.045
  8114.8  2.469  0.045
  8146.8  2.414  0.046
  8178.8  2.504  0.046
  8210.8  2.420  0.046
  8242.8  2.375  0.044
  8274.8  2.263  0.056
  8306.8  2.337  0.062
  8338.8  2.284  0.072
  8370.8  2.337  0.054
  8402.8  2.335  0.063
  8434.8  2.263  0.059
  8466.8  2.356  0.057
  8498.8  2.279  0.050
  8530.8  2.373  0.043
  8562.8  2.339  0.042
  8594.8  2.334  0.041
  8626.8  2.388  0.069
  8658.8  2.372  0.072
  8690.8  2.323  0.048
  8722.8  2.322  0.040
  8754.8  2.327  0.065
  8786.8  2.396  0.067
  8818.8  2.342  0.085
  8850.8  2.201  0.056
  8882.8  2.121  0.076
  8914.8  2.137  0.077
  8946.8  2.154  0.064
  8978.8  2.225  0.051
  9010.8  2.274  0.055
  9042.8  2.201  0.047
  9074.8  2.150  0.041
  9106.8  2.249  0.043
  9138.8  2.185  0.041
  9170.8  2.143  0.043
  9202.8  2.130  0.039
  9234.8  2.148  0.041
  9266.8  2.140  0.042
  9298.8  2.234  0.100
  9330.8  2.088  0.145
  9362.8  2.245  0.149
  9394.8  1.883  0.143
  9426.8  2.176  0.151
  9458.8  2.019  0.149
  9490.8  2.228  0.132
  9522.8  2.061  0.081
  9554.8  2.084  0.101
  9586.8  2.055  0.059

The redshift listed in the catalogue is 0.16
